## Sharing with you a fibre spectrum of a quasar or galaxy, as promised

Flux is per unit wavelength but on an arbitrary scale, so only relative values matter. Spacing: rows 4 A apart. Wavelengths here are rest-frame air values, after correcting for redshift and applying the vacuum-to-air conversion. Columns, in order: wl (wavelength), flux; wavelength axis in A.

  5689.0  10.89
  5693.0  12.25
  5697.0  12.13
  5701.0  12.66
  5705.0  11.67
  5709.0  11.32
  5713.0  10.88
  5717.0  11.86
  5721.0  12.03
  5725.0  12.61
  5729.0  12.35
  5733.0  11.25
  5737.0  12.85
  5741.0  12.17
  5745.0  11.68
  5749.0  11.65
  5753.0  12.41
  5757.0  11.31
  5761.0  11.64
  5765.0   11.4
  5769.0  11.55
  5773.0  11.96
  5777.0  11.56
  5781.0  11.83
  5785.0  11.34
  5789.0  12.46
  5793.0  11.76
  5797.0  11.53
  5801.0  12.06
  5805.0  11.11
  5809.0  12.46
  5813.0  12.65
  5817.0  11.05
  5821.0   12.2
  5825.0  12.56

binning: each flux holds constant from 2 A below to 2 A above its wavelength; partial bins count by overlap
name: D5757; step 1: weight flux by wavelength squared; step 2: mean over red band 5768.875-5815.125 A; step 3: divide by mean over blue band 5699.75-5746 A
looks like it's 1.02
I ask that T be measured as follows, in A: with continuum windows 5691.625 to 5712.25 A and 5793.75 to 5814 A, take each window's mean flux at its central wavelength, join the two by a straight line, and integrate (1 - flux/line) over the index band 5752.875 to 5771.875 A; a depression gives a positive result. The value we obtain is 0.51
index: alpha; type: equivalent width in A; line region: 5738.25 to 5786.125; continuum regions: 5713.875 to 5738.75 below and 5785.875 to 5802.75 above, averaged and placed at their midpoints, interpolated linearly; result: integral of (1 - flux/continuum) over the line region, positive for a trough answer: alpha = 1.1 A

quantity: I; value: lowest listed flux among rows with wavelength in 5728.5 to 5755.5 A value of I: 11.25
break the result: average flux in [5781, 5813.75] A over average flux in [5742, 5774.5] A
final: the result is 1.02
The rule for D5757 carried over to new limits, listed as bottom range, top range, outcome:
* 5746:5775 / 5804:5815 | 1.06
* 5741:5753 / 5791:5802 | 1.01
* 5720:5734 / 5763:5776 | 0.97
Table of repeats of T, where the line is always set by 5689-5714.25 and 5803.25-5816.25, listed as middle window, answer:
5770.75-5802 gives 0.4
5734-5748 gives -0.3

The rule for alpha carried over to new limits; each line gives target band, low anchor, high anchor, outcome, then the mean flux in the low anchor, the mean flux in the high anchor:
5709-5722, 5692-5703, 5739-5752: 0.71 A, 12.4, 11.9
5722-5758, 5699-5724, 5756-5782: -1.11 A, 11.8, 11.6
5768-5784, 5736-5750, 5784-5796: 0.29 A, 12.1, 11.9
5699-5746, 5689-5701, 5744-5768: -0.27 A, 12.1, 11.7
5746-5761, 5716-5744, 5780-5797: 0.32 A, 12.2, 11.8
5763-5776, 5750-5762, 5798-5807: 0.11 A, 11.8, 11.6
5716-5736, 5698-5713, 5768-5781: -0.54 A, 11.8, 11.7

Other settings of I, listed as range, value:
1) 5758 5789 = 11.34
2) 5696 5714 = 10.88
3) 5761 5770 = 11.4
